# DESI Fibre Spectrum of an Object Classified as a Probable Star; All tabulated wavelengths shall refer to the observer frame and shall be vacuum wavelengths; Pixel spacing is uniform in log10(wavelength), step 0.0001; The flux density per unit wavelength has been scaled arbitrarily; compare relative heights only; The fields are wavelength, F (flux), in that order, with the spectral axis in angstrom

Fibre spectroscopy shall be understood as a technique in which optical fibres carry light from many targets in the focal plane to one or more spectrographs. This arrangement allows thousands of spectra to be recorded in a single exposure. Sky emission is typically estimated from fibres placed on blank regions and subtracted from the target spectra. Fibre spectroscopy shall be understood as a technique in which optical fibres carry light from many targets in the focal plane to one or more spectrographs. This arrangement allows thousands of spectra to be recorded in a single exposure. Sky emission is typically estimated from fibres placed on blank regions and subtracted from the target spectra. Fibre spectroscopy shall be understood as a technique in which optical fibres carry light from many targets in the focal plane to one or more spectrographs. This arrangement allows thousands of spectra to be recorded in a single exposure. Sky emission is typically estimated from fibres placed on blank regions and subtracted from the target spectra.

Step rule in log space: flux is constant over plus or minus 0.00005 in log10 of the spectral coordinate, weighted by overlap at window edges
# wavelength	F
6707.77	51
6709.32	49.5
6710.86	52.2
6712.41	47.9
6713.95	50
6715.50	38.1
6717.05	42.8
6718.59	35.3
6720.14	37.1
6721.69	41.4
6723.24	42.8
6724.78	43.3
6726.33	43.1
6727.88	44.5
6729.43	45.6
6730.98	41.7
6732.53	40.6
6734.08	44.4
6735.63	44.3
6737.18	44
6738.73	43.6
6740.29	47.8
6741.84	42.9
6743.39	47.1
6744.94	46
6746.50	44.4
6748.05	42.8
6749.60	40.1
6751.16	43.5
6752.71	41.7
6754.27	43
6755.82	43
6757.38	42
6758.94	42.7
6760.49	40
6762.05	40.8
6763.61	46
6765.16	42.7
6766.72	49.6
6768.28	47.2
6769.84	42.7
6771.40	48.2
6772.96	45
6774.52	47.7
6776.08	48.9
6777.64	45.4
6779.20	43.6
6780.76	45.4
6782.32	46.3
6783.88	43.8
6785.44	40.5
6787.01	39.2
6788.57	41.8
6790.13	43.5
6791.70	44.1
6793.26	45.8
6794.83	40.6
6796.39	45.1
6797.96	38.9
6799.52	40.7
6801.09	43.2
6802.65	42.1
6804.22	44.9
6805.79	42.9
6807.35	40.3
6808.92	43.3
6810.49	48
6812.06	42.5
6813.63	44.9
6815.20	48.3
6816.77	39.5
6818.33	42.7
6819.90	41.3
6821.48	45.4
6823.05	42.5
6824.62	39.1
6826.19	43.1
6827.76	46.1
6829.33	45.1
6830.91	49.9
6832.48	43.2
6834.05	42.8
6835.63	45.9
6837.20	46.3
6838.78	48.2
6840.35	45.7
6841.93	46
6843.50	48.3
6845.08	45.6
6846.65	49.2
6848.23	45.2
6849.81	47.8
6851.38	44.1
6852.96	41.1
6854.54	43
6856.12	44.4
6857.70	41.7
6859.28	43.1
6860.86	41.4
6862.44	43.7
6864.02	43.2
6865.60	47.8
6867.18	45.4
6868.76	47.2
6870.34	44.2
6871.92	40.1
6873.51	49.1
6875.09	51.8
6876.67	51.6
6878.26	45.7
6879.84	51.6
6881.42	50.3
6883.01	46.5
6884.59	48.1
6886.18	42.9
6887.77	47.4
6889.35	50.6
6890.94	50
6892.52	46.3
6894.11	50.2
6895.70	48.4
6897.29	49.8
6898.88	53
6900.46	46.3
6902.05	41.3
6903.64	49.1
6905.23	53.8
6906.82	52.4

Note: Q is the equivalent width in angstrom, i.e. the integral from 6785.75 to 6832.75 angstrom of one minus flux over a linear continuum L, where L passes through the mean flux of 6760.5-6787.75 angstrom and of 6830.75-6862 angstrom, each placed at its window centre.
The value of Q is 1.72 angstrom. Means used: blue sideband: 44.7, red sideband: 45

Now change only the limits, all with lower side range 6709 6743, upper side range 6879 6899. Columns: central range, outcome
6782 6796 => 0.9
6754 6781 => 0.2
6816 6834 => 1.3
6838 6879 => 1.9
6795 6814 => 1.3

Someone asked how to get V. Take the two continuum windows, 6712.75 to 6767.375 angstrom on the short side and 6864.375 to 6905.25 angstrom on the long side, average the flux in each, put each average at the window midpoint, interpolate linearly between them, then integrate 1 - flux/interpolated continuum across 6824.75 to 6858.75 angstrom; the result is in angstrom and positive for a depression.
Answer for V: 0.9 angstrom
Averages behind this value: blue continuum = 43.1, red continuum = 47.9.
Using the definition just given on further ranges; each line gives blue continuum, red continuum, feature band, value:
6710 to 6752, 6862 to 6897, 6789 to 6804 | 0.85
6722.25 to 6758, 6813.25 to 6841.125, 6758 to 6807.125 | 0.22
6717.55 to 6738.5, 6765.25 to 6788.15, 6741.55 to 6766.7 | 0.30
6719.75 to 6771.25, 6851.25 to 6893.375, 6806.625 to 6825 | 0.68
